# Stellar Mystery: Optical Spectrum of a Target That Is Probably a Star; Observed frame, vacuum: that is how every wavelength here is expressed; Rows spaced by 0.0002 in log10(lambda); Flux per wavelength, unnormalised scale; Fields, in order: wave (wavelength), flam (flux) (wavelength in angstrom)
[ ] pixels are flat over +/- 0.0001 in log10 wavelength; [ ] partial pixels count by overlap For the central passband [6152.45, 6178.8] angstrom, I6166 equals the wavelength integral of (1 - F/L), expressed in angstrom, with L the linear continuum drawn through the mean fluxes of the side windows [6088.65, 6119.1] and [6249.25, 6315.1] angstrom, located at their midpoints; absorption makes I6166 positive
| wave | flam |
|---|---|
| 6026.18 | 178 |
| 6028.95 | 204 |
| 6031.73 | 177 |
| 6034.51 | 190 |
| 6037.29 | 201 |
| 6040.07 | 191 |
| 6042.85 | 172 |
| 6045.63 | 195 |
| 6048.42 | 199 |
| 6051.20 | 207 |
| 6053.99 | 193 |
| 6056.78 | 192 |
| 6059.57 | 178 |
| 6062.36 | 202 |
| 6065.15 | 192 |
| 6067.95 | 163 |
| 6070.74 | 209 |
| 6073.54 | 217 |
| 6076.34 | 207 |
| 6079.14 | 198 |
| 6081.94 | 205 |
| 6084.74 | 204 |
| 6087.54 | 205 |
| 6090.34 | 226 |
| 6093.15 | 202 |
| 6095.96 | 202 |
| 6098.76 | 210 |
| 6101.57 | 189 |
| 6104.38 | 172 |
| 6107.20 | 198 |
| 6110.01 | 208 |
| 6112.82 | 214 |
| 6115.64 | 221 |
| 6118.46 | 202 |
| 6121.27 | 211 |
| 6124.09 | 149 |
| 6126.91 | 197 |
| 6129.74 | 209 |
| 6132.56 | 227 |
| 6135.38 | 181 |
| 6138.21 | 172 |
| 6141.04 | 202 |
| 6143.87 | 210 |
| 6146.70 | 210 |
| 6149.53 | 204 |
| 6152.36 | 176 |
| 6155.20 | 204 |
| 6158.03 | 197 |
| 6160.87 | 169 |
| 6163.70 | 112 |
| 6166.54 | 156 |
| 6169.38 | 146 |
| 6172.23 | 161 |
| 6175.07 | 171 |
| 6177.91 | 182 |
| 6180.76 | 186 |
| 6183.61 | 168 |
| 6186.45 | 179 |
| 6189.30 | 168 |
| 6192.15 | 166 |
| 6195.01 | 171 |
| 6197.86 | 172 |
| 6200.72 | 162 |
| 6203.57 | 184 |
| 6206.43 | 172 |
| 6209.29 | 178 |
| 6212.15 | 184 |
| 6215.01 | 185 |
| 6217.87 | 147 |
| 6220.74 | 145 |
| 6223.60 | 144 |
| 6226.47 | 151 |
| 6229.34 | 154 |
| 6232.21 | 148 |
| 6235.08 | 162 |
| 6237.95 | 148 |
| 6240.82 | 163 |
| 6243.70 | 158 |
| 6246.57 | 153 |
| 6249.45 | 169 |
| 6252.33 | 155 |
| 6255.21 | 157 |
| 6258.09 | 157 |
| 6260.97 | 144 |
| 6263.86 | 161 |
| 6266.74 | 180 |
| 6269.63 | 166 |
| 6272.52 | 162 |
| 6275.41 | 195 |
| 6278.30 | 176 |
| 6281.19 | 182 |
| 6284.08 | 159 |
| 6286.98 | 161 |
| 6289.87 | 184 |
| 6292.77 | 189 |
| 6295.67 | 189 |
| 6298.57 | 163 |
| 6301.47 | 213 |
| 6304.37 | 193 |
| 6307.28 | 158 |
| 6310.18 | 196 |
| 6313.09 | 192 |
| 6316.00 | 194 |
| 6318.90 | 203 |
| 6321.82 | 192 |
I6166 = 3.7 angstrom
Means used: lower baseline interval 204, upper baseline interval 174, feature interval 167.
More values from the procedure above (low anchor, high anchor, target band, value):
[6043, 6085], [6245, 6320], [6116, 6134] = -0.9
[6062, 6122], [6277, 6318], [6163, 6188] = 3.9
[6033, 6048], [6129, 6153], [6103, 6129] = 0.0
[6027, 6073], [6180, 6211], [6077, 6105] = -2.4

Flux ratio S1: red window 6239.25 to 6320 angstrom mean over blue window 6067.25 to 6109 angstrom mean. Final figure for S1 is 0.86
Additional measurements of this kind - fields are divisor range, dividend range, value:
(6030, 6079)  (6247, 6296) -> 0.87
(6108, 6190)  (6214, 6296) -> 0.88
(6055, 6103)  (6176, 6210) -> 0.87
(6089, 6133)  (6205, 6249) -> 0.79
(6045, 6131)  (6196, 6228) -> 0.83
